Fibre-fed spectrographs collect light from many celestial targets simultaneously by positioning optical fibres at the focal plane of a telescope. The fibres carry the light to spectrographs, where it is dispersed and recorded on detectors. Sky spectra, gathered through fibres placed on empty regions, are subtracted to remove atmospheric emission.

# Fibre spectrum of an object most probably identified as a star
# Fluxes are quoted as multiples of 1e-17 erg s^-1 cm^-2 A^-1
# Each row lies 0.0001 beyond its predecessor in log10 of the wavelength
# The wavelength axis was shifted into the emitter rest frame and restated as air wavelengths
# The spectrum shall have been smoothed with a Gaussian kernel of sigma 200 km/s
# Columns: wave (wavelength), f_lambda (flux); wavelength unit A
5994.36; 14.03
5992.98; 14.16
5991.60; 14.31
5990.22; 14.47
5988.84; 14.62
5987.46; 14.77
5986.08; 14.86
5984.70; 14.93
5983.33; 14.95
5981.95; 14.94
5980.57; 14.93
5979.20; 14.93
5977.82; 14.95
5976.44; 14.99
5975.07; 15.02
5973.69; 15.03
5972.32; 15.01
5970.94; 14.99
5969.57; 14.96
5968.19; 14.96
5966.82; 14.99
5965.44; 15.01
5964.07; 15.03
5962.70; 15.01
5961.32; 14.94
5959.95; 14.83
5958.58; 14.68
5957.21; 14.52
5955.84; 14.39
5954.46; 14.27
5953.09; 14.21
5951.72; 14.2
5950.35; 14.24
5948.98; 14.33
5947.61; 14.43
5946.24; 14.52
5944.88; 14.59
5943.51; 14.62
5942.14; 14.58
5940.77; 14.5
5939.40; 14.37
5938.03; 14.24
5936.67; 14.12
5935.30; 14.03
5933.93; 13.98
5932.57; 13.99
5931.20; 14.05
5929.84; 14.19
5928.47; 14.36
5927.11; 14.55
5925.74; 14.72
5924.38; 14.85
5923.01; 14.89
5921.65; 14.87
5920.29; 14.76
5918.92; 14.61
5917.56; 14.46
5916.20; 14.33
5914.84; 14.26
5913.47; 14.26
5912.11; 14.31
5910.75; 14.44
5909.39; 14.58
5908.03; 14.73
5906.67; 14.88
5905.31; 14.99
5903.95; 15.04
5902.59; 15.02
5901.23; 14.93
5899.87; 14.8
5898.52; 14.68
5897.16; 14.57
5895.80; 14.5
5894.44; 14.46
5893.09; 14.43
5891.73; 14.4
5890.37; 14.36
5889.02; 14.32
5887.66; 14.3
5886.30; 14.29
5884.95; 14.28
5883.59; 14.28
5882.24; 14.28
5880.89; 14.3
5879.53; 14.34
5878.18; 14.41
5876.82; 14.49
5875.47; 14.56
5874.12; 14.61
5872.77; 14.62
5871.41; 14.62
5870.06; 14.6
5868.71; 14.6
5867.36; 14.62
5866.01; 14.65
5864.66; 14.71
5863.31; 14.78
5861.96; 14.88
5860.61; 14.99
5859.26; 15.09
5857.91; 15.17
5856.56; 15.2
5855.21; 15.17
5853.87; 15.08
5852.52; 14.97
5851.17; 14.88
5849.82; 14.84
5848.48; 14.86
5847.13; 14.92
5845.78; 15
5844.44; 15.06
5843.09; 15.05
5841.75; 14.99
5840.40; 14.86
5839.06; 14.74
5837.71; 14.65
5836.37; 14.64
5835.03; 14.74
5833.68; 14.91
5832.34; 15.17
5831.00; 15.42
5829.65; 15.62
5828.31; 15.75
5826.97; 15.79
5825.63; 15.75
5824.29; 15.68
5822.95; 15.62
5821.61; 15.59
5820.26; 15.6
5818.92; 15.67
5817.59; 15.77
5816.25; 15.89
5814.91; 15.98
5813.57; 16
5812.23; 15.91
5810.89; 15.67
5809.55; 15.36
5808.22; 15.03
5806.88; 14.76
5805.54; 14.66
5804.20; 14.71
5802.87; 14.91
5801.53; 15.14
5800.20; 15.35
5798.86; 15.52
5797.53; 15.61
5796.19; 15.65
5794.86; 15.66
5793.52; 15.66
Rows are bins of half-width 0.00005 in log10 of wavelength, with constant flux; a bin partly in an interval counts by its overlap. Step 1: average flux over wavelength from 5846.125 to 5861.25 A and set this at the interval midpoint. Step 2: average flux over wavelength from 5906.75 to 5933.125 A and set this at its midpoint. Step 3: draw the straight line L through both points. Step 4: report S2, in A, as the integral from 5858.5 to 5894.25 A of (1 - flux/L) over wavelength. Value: 0.7 A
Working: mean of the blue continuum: 15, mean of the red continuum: 14.5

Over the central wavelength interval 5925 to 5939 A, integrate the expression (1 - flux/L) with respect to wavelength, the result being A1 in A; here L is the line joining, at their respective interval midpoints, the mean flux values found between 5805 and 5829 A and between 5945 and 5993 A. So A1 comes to 0.67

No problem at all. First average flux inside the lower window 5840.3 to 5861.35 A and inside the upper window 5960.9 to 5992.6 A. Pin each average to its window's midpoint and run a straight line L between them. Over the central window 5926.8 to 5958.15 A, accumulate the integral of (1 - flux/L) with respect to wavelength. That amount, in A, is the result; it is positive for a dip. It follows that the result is 1.27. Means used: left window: 15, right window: 14.9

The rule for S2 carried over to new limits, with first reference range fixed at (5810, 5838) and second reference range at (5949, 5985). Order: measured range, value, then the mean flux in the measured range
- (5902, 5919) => 0.5 A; 14.6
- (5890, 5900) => 0.4 A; 14.5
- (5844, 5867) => 0.6 A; 15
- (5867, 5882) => 0.7 A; 14.5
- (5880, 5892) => 0.7 A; 14.3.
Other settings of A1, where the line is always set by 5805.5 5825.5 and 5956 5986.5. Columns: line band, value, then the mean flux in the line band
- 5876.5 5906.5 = 1.43 A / 14.5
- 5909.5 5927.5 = 0.69 A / 14.6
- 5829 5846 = 0.55 A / 15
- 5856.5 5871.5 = 0.54 A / 14.8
